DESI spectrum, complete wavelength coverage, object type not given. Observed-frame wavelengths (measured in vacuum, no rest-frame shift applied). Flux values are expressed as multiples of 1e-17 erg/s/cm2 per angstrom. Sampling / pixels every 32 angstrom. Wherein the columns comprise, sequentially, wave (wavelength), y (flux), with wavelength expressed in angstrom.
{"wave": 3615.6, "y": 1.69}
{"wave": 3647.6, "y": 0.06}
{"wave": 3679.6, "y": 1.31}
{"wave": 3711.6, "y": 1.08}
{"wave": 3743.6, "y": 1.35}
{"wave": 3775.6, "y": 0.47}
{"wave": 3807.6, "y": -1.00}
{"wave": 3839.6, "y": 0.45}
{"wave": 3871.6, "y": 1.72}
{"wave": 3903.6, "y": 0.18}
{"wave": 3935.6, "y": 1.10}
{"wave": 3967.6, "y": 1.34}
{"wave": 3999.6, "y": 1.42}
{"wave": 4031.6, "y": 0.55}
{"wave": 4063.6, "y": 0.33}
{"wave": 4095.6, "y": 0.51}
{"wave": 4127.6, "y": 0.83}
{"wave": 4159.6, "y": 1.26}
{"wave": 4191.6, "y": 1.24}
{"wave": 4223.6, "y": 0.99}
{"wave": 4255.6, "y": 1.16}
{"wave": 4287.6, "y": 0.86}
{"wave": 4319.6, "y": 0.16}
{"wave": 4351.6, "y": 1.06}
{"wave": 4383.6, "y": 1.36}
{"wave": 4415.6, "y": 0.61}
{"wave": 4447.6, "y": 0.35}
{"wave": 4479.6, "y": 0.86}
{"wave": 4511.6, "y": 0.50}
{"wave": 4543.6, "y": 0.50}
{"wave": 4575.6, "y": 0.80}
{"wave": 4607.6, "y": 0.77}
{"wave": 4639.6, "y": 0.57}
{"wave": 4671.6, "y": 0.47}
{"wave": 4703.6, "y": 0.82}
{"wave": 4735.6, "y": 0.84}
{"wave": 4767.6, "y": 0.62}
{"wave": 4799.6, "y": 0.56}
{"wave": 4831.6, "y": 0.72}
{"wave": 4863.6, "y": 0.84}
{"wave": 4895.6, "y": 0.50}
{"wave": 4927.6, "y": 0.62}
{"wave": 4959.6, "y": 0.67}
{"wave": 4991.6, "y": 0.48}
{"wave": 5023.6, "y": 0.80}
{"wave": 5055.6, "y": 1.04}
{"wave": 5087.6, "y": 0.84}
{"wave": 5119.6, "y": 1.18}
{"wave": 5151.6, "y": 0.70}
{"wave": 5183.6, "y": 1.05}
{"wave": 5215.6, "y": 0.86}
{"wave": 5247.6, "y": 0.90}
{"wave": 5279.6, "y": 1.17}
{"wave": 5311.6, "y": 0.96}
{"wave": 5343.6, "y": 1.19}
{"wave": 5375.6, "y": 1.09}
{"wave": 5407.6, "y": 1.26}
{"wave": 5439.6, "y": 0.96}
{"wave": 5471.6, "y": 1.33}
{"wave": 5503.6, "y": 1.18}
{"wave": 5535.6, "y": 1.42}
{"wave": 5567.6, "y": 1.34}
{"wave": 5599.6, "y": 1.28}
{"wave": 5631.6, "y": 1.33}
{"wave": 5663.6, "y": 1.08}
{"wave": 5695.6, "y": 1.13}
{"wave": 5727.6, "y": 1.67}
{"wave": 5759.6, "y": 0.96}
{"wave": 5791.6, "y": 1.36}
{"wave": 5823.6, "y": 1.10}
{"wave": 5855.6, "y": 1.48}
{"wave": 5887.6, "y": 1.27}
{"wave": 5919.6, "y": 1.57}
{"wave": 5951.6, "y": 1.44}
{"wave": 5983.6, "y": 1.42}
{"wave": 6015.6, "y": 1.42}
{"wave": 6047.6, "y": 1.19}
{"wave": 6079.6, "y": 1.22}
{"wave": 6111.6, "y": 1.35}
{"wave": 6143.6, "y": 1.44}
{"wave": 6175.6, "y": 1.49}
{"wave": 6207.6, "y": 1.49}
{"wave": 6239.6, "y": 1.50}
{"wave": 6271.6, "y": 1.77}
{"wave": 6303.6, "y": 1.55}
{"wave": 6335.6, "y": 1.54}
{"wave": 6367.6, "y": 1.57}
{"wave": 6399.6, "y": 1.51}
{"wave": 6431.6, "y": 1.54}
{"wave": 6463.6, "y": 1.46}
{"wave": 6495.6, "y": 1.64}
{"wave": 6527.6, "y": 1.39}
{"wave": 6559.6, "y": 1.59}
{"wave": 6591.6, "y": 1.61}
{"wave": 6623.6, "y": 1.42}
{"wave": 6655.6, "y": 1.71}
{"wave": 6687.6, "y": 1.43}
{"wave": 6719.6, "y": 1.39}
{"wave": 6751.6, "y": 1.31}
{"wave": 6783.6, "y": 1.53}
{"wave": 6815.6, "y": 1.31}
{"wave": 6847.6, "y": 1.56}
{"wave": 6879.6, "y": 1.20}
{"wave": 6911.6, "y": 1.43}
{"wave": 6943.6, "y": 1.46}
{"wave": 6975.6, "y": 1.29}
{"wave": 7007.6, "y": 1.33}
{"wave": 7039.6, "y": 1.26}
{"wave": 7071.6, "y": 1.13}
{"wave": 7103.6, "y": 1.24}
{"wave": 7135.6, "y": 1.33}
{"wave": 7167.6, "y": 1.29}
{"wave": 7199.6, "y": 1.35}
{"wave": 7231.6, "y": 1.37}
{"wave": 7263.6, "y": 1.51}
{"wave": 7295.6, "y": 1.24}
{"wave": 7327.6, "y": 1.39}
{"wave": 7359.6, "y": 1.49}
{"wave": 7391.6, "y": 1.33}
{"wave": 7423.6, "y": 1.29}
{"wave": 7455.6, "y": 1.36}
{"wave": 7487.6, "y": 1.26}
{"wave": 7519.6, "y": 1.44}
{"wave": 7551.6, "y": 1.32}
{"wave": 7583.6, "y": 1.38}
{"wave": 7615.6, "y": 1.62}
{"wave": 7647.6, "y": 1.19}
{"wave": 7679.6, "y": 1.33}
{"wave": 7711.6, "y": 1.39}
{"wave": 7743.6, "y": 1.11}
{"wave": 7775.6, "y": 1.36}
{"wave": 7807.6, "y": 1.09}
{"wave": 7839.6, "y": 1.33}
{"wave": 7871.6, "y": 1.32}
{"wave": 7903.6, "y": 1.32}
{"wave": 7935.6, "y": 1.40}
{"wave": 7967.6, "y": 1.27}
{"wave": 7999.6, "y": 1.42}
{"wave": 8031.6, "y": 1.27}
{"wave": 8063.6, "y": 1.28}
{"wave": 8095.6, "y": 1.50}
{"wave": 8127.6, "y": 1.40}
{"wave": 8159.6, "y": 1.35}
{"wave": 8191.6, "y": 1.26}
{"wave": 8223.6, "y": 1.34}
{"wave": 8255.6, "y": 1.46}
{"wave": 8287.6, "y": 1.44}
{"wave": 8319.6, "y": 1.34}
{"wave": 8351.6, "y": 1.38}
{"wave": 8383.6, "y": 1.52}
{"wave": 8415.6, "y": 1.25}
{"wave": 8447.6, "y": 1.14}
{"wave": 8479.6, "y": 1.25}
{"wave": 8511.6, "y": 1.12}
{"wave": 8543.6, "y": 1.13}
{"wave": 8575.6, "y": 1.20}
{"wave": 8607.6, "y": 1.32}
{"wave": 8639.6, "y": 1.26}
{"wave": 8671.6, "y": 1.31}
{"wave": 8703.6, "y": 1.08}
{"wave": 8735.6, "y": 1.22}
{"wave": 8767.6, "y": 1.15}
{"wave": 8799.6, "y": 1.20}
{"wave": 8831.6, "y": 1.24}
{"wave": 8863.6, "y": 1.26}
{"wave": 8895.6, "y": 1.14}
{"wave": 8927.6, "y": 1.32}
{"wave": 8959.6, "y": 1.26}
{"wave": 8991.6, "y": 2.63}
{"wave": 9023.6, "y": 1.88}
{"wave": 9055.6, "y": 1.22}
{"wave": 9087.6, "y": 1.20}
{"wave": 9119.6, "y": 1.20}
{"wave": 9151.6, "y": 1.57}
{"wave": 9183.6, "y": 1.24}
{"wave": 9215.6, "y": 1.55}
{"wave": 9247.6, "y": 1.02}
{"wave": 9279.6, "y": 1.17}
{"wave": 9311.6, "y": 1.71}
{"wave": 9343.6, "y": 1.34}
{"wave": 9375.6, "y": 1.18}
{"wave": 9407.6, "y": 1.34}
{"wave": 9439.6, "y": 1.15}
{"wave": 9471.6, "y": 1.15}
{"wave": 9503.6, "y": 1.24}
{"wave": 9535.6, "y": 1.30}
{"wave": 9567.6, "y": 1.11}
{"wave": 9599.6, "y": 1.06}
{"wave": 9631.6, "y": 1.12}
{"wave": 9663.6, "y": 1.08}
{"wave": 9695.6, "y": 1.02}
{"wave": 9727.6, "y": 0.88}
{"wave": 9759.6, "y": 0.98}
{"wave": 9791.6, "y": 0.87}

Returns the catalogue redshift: 0.37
